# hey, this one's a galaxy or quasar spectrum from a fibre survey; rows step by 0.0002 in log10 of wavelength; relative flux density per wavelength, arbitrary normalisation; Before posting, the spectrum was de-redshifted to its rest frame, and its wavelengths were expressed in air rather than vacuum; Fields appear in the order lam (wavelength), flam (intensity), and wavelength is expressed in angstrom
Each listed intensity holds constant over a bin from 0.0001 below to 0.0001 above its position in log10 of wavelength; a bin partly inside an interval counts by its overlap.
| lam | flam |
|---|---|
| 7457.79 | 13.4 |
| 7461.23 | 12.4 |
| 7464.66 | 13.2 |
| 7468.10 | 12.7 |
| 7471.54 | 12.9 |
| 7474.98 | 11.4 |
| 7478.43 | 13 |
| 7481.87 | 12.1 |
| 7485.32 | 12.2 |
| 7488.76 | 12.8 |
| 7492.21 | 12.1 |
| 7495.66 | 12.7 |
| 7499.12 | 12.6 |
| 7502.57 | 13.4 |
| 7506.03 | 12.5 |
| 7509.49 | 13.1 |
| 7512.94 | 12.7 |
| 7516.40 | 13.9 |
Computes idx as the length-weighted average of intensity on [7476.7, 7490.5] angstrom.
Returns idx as 12.5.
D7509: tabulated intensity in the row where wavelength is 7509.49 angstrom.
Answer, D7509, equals 13.1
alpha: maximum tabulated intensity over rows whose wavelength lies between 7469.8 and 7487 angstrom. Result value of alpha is 13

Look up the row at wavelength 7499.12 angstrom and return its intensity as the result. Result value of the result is 12.6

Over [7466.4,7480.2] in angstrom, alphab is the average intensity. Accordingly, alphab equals 12.5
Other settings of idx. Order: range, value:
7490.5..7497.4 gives 12.4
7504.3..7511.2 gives 12.8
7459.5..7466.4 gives 12.8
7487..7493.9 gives 12.5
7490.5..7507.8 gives 12.7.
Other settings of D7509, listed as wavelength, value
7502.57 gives 13.4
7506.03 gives 12.5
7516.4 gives 13.9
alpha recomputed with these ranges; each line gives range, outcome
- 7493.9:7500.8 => 12.7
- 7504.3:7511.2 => 13.1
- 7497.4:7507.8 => 13.4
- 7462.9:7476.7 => 13.2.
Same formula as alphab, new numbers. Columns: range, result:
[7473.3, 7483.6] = 12.2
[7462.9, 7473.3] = 12.9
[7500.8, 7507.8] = 12.9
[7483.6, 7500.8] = 12.5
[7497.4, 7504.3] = 13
